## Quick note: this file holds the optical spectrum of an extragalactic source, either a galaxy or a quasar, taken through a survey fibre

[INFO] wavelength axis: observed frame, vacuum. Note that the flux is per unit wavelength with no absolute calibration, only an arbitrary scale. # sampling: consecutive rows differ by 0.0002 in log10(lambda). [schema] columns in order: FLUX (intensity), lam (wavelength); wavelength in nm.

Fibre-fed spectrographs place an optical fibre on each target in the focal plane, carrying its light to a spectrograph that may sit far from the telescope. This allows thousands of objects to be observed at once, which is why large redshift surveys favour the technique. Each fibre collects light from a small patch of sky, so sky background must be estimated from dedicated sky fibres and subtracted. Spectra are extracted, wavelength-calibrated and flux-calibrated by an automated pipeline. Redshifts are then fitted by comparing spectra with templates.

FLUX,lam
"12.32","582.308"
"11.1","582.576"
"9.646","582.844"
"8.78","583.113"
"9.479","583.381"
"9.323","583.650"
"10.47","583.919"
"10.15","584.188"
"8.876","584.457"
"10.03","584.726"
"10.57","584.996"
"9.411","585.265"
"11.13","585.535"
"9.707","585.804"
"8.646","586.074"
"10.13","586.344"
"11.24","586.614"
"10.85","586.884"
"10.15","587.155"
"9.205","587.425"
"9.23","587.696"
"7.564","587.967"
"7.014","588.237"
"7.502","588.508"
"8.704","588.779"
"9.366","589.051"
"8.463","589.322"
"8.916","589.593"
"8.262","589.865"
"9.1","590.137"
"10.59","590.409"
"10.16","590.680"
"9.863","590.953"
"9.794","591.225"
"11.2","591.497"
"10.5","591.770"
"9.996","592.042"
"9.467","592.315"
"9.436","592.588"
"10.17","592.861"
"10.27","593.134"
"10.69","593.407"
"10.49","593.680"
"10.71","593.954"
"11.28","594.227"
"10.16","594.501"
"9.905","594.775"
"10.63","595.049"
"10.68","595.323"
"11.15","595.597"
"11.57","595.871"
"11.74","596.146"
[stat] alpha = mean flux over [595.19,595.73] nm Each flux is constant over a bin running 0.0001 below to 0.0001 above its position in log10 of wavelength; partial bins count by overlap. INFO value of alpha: 10.9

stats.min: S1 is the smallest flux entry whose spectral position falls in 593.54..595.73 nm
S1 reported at 9.905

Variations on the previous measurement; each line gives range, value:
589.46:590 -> 8.262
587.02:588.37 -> 7.014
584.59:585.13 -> 10.03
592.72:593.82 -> 10.17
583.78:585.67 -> 8.876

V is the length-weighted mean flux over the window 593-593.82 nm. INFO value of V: 10.5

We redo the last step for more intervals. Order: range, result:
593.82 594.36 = 11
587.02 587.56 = 9.69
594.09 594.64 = 10.7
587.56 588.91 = 8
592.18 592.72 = 9.45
